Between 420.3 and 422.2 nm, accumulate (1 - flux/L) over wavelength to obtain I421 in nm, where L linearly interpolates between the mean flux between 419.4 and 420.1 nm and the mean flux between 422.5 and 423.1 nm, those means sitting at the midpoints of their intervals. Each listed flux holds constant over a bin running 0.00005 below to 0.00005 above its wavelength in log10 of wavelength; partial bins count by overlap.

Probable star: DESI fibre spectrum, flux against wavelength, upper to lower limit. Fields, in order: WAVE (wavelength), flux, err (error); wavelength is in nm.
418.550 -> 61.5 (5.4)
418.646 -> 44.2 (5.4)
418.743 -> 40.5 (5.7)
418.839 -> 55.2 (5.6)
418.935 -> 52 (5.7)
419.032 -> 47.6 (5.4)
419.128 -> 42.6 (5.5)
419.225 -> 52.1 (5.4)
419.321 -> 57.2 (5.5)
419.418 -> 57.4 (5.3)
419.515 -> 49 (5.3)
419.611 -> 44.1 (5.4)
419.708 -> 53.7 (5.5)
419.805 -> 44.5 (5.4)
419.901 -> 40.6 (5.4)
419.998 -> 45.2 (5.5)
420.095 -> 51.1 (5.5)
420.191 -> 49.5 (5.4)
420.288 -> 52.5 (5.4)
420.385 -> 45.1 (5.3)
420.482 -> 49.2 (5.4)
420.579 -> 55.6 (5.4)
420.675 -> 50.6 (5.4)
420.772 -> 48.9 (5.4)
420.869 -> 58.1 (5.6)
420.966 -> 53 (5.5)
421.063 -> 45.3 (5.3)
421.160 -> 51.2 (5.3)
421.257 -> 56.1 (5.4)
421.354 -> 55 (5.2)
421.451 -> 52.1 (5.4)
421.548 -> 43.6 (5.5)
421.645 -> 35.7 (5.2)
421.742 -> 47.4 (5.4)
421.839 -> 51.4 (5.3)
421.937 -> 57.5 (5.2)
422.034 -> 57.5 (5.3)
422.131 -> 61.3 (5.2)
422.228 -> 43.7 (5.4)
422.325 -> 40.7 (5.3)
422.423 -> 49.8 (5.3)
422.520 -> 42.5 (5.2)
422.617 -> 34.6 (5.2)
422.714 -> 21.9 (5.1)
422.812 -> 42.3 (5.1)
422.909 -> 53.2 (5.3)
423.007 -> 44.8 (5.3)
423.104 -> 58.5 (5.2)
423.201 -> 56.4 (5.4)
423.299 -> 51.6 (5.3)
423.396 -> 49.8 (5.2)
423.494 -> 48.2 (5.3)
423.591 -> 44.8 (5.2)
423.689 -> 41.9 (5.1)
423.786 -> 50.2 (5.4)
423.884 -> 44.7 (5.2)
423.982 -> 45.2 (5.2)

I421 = -0.29 nm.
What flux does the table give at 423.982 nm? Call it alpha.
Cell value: 45.2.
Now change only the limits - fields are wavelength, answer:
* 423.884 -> 44.7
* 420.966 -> 53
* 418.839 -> 55.2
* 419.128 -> 42.6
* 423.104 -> 58.5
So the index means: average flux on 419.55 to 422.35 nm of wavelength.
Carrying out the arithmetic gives 49.7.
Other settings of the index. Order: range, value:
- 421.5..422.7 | 46.4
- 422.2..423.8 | 45.5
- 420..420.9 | 50.8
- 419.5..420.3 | 47.6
